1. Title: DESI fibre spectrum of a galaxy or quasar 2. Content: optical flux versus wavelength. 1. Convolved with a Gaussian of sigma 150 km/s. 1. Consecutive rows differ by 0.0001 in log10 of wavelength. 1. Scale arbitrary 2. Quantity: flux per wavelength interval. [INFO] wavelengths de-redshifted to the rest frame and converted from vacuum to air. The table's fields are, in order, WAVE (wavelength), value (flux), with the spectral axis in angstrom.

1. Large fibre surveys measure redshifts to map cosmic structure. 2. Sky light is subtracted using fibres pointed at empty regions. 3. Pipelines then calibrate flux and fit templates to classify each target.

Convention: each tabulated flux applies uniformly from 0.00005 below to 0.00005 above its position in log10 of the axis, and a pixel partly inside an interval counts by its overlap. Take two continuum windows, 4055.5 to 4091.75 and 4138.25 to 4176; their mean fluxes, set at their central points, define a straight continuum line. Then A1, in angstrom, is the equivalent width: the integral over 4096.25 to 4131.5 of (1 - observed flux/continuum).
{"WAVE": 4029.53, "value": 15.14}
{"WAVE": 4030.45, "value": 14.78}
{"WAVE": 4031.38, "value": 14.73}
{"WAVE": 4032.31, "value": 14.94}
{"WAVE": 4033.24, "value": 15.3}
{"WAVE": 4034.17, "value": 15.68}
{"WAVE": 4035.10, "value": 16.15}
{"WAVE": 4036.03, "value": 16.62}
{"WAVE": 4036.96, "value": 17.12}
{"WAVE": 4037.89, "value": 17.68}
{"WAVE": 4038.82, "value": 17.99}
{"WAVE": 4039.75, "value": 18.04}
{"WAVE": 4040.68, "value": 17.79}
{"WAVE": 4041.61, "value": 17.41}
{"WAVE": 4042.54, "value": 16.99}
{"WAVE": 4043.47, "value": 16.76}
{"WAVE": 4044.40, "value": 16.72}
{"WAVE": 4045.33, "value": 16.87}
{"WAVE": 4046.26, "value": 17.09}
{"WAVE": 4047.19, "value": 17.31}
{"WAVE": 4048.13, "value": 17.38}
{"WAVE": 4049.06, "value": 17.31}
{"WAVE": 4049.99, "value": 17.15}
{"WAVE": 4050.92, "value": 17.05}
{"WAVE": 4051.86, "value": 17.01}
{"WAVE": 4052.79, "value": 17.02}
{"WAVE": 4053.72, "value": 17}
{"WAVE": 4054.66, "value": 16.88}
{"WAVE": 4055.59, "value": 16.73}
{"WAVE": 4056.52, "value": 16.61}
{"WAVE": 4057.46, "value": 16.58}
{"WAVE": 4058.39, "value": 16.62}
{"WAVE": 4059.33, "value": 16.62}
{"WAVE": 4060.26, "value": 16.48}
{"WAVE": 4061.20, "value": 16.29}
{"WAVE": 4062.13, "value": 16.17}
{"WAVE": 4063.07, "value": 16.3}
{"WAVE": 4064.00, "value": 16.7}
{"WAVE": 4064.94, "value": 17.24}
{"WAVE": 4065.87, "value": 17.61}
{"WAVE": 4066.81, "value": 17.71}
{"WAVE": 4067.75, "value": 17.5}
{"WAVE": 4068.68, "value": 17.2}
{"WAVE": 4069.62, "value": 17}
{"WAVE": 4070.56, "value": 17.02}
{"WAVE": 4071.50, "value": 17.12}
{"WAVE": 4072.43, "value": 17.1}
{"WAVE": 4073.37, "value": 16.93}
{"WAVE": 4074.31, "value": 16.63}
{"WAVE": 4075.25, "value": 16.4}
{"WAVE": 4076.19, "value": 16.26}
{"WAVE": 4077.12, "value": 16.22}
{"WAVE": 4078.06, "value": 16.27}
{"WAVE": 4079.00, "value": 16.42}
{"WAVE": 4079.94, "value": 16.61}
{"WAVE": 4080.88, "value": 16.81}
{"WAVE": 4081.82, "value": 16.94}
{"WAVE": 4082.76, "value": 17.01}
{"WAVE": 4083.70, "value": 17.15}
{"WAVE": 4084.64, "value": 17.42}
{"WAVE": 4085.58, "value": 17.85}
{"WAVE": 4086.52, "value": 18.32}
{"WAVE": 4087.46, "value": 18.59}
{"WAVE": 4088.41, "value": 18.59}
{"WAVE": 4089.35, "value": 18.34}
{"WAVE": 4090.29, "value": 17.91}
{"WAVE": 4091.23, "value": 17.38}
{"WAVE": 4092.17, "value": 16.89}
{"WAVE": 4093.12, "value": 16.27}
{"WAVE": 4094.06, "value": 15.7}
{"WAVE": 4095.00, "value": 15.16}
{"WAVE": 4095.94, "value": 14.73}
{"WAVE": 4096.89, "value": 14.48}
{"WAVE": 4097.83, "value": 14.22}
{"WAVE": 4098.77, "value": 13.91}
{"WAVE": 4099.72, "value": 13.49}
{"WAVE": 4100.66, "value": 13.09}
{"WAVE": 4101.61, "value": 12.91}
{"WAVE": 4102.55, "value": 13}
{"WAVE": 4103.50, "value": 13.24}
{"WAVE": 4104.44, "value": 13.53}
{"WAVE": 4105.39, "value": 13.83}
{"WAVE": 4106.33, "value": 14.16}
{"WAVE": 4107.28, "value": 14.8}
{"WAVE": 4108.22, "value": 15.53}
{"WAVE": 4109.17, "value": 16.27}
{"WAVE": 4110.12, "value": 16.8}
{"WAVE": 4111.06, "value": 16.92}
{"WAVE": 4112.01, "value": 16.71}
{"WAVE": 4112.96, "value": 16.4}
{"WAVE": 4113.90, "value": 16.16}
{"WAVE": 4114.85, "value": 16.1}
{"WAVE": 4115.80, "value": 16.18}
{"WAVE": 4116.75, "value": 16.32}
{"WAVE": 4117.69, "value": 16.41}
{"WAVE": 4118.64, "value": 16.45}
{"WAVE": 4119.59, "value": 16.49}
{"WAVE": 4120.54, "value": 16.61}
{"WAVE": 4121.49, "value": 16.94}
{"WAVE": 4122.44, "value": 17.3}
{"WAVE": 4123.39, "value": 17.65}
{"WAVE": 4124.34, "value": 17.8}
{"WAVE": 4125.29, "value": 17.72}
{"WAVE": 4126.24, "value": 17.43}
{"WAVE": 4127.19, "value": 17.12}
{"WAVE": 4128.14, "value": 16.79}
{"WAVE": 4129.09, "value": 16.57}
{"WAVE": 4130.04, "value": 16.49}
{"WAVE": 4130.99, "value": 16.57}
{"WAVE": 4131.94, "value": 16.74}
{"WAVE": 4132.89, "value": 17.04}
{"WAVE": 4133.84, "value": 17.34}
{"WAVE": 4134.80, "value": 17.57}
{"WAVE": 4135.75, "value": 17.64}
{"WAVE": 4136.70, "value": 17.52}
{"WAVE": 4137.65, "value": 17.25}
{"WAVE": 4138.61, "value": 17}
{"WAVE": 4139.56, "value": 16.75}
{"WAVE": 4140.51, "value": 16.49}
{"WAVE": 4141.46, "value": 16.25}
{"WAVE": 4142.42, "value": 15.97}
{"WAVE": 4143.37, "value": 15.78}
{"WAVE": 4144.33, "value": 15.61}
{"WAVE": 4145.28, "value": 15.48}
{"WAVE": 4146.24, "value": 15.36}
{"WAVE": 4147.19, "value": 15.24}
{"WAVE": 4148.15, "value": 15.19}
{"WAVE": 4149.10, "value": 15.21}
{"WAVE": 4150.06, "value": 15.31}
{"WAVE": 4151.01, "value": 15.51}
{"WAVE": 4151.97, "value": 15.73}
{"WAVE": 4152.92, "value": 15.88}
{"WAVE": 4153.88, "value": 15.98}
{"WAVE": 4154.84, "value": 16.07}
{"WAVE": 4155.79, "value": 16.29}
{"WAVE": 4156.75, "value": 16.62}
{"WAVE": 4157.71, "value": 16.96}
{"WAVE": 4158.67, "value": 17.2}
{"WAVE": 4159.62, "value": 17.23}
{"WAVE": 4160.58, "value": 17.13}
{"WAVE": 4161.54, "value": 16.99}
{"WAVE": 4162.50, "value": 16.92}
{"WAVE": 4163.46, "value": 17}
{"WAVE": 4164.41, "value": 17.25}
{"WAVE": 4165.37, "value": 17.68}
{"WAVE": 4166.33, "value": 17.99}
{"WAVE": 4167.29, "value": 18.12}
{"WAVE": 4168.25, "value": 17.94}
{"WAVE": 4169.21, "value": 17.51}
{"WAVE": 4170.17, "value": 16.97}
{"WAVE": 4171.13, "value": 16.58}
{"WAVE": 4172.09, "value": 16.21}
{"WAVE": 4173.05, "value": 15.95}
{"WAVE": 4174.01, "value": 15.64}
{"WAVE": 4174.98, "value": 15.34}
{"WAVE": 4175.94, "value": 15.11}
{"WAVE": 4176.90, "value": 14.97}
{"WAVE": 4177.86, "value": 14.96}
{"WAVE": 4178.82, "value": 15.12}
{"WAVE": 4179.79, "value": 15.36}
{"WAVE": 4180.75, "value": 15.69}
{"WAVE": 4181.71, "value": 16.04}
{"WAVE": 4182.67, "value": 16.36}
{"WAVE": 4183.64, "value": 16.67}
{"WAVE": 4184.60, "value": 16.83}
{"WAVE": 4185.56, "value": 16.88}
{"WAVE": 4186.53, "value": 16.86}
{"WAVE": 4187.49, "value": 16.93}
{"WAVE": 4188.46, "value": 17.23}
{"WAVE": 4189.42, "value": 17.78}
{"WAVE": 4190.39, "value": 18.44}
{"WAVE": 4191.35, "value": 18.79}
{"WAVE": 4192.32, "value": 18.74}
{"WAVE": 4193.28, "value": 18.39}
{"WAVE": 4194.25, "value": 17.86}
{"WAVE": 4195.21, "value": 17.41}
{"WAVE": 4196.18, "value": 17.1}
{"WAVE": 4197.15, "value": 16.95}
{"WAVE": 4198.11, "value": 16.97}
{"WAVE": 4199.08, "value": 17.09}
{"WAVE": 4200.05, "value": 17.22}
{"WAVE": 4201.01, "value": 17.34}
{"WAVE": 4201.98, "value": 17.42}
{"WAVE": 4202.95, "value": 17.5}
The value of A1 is 2.1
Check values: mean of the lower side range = 17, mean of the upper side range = 16.4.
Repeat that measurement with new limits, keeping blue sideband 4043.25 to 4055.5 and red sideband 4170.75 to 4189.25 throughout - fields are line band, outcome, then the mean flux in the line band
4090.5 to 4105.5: 1.90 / 14.6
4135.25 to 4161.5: 0.07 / 16.3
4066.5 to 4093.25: -0.58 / 17.2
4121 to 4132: -0.43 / 17.1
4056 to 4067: 0.15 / 16.7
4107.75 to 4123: 0.06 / 16.5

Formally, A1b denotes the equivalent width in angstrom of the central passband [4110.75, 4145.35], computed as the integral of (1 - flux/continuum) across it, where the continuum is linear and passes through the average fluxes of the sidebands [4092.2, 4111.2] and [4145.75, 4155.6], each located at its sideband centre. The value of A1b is -3.73 angstrom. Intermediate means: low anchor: 14.6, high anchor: 15.6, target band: 16.8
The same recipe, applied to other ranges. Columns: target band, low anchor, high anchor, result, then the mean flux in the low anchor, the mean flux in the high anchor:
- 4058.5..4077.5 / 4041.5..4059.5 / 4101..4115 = -0.5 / 17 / 15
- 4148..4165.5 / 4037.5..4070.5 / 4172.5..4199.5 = 0.4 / 17.1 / 16.7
